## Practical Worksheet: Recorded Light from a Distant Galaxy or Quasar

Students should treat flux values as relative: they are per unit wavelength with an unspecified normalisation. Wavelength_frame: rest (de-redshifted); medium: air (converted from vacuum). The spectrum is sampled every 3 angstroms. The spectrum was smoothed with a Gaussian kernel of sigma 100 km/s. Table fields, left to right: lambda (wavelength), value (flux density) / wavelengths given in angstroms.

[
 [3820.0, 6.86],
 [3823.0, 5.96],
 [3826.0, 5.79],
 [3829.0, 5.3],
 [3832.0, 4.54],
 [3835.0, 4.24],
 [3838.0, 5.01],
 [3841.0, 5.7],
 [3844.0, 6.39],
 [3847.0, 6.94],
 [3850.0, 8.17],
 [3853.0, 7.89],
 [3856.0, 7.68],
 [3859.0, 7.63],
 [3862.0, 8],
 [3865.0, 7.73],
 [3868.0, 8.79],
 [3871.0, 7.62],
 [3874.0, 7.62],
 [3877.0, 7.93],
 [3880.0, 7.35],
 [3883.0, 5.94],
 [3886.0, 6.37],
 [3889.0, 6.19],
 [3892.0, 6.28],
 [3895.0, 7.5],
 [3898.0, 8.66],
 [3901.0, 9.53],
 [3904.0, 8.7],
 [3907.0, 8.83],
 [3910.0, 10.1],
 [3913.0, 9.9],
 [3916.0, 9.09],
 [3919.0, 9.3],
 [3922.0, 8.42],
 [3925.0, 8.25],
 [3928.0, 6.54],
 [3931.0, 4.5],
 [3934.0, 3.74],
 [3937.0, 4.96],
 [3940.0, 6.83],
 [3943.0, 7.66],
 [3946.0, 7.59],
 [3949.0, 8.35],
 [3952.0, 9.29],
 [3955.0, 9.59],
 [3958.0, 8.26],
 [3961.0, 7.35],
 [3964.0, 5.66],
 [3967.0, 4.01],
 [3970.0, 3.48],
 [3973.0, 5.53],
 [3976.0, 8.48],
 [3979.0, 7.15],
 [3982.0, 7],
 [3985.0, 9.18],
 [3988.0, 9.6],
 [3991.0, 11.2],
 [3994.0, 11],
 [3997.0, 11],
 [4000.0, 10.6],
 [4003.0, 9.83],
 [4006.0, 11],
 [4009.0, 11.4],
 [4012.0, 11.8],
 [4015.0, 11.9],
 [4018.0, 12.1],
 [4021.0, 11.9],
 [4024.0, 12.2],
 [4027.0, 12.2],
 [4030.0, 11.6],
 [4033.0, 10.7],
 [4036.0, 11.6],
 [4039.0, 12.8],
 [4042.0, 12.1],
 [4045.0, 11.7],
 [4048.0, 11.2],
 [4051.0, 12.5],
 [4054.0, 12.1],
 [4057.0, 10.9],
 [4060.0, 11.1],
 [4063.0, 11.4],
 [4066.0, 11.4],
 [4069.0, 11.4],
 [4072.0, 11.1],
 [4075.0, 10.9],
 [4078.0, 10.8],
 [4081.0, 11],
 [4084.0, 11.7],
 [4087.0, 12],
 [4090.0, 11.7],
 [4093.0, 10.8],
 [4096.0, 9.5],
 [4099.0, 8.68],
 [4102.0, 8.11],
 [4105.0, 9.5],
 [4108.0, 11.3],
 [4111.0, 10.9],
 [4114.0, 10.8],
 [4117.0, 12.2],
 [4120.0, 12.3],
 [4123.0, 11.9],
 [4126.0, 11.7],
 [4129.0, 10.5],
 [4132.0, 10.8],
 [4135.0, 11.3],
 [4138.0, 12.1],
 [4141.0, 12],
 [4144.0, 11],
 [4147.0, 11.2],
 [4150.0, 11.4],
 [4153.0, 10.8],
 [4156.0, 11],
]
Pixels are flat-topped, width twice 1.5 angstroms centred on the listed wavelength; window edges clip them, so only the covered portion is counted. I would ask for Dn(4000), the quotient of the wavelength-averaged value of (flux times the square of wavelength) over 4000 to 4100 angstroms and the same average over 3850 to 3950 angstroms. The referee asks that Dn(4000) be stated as 1.61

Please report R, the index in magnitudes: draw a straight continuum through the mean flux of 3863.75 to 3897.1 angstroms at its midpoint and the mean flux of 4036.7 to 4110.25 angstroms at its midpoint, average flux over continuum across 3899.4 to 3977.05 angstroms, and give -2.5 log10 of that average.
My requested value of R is 0.12 mag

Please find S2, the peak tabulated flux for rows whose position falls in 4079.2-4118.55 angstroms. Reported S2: 12.2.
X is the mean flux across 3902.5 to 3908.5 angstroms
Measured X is 8.77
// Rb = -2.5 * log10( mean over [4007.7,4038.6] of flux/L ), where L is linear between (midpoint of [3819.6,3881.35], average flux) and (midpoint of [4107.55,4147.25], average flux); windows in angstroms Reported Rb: -0.21 mag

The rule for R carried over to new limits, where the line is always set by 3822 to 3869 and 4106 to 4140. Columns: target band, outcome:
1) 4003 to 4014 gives -0.19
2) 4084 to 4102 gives 0.05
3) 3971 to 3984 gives 0.26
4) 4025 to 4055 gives -0.19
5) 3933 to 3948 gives 0.29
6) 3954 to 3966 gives 0.15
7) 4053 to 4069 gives -0.10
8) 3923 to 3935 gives 0.32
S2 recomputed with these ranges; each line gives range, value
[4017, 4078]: 12.8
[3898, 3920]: 10.1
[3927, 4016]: 11.9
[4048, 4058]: 12.5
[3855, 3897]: 8.79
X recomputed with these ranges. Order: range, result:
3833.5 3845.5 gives 5.33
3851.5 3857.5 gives 7.78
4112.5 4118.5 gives 11.5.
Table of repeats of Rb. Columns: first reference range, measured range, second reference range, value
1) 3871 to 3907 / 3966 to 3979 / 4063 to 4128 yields 0.50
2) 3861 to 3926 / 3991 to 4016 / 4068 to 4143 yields -0.15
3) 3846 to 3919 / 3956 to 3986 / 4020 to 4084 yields 0.43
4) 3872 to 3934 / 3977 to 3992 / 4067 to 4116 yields 0.03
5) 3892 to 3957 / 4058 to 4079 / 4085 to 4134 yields -0.10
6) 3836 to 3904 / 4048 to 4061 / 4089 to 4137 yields -0.17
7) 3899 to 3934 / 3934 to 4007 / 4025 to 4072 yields 0.21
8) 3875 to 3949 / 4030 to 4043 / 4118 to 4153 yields -0.21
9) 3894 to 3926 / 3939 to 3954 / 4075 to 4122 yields 0.16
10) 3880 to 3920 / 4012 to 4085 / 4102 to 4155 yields -0.15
